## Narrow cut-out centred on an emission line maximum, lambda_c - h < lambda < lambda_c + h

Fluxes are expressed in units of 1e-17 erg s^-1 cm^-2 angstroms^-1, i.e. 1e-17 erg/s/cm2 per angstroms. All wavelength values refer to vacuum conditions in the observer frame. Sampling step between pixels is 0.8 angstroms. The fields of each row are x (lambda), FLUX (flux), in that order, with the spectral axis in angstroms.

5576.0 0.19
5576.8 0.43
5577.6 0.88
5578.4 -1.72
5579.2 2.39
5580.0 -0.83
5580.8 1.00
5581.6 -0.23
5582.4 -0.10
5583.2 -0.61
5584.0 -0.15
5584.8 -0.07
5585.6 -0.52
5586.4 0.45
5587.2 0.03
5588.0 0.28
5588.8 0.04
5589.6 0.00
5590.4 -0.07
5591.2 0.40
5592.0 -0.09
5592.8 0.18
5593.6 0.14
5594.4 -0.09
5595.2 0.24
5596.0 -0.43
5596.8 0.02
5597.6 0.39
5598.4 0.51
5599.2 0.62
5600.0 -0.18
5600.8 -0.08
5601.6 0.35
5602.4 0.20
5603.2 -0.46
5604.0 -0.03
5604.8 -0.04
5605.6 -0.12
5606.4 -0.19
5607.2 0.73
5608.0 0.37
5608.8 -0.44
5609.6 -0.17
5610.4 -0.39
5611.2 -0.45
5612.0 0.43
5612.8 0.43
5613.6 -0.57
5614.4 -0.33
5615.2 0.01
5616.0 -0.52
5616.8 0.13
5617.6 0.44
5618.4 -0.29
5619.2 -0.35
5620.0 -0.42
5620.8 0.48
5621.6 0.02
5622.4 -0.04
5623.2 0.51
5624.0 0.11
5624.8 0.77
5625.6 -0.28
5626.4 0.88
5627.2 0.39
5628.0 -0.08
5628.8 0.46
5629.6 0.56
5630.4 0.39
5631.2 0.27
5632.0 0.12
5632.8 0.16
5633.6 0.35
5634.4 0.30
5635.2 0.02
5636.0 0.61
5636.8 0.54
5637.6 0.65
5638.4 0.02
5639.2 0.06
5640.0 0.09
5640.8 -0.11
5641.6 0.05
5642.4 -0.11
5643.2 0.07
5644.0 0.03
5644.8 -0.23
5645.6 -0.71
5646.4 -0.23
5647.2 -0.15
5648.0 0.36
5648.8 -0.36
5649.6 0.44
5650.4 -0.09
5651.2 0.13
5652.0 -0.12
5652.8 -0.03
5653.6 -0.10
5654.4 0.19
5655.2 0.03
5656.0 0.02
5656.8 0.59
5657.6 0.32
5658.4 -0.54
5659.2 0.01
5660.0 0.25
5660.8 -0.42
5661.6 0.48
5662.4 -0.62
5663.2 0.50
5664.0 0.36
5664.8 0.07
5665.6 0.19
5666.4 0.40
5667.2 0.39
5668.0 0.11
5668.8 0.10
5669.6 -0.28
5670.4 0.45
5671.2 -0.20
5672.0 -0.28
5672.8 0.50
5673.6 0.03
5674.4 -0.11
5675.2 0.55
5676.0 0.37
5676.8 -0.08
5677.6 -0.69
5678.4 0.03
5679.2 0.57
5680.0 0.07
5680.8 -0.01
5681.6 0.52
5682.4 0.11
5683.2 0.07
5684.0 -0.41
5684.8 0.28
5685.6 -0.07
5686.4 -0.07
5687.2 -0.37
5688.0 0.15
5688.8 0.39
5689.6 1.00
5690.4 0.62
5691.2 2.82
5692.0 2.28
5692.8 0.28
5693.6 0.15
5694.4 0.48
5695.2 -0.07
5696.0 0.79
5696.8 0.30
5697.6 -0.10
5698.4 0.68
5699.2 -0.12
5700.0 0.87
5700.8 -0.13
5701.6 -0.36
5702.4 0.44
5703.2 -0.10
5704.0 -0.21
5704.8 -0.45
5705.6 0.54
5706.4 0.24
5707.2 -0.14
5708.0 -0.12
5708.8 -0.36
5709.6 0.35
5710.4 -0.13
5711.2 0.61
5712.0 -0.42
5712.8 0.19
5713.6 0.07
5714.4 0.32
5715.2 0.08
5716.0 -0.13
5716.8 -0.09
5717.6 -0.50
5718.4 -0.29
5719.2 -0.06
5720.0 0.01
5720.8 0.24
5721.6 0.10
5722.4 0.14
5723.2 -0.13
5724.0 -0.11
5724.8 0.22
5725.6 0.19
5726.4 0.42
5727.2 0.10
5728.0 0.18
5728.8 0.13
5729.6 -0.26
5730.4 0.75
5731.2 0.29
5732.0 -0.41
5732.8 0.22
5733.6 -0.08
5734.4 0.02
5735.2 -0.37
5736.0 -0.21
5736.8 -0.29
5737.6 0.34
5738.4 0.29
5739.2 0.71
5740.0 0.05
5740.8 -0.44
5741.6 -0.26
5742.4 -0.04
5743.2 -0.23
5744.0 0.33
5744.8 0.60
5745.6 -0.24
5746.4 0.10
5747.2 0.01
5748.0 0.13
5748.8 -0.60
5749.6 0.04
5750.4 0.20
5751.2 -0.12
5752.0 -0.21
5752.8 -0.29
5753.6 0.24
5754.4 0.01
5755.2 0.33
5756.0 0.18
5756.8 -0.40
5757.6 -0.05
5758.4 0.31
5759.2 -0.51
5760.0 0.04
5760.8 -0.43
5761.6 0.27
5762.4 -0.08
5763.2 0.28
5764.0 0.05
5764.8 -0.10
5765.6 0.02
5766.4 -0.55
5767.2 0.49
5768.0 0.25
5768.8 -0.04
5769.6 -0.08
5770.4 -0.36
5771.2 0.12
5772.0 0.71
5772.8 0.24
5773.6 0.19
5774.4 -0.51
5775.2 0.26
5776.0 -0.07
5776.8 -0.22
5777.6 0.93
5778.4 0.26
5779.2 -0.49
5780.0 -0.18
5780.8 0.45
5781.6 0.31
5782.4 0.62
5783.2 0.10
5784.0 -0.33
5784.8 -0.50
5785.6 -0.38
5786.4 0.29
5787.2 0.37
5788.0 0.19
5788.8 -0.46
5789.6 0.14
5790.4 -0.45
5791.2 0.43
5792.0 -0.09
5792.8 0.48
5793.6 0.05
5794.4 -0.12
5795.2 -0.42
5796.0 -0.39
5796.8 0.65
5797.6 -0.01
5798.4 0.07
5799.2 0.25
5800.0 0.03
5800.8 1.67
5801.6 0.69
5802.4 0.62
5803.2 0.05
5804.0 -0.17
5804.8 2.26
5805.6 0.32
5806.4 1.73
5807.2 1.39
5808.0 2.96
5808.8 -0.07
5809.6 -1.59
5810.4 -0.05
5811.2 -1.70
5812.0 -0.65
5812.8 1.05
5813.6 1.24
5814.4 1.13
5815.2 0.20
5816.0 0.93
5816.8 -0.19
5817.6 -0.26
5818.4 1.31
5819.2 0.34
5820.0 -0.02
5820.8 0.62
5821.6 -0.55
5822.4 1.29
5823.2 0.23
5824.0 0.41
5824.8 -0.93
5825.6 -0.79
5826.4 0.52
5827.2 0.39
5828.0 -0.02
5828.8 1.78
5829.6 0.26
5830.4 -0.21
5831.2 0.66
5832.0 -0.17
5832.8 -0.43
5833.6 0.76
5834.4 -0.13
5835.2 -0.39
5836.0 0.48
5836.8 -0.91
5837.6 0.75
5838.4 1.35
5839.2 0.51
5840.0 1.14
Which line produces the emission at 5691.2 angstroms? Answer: [O III] 5007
